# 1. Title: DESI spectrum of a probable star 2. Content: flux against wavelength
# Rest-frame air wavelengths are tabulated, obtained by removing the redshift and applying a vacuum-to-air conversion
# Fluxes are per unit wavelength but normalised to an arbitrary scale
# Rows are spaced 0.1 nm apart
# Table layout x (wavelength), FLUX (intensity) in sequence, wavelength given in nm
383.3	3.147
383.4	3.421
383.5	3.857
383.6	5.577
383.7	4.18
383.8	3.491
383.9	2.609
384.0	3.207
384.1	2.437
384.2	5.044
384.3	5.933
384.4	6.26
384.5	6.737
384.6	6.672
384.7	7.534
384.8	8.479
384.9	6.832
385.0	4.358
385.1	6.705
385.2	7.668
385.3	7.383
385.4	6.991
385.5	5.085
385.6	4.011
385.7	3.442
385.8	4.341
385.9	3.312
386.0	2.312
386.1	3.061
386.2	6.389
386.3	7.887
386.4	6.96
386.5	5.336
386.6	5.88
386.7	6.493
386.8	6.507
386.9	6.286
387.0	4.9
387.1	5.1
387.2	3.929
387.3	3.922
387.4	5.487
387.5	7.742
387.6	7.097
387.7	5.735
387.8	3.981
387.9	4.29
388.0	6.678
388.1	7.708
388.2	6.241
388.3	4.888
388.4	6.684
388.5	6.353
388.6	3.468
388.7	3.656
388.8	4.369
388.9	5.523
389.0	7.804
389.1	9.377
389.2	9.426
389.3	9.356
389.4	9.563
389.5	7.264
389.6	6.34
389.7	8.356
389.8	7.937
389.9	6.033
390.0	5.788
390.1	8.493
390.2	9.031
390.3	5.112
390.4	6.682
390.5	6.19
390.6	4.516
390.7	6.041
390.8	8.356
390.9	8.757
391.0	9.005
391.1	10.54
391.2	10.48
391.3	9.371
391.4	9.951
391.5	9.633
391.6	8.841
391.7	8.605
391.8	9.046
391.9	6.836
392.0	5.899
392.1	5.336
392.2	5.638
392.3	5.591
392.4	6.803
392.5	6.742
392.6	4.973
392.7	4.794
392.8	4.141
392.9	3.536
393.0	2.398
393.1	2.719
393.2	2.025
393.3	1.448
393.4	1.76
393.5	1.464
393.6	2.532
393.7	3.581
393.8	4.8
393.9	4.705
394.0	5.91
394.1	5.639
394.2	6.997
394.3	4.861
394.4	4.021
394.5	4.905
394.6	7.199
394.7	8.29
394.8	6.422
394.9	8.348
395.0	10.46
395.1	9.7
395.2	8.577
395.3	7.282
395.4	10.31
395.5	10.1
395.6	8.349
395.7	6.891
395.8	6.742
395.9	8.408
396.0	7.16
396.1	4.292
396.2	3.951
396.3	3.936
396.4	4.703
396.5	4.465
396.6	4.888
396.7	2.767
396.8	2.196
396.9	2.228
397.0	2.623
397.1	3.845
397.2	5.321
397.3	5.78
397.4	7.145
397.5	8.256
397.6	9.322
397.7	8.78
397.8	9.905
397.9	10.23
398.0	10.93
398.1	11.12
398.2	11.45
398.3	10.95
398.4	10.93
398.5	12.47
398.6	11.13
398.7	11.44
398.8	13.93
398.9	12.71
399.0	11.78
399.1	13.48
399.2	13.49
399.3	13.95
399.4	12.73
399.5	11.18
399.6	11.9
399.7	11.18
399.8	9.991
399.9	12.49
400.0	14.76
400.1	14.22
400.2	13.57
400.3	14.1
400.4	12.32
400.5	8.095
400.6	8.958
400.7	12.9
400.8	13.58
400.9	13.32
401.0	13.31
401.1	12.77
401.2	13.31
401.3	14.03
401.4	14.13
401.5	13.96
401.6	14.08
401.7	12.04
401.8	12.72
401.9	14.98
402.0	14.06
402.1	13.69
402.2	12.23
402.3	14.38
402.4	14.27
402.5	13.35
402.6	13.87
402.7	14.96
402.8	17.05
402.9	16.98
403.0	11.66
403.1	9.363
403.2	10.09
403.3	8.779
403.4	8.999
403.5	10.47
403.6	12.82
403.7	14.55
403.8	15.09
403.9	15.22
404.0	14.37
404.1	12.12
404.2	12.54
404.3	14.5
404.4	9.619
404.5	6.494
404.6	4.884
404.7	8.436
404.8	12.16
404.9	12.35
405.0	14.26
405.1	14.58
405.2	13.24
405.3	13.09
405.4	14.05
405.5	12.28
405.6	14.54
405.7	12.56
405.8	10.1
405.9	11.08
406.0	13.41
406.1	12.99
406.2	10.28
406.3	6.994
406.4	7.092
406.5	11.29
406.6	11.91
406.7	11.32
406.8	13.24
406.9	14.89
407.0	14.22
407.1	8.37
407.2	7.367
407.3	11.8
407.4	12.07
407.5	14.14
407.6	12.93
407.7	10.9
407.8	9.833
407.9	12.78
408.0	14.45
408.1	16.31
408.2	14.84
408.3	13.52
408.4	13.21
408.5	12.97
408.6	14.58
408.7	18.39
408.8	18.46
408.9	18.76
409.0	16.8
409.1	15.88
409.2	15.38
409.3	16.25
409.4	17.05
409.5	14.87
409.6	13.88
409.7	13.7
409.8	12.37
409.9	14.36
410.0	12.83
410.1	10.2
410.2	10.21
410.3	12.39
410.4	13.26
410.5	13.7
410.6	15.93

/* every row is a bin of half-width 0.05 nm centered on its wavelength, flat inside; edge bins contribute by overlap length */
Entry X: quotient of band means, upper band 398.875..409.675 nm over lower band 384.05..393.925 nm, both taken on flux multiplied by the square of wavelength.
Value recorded 2.3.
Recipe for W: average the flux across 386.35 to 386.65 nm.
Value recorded 6.06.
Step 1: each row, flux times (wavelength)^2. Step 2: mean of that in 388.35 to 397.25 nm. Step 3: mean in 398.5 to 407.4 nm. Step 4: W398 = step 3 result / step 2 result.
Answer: 2.08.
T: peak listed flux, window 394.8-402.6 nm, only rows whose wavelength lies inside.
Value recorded 14.98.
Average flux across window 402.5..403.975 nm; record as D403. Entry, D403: 12.9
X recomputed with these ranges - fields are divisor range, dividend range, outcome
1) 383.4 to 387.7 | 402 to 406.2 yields 2.54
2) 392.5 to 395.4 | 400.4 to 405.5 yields 2.51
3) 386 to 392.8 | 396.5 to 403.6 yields 1.77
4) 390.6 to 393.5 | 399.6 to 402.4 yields 2.16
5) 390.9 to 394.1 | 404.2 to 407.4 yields 2.10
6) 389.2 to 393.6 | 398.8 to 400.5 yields 2.02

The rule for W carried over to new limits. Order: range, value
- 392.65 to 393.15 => 3.52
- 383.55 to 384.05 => 3.81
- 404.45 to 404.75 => 6.6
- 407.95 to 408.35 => 14.8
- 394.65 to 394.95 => 7.69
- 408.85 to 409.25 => 16.7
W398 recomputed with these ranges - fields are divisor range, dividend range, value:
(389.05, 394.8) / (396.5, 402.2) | 1.78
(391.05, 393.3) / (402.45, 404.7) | 1.99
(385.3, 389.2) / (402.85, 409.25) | 2.47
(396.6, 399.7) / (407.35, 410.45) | 1.58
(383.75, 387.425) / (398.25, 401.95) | 2.53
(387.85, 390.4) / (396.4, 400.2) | 1.49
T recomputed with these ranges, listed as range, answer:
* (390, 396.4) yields 10.54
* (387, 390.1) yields 9.563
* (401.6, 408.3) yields 17.05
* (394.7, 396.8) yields 10.46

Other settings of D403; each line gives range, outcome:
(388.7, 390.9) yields 7.17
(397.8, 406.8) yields 12.3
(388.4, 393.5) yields 6.55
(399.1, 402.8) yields 13.1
